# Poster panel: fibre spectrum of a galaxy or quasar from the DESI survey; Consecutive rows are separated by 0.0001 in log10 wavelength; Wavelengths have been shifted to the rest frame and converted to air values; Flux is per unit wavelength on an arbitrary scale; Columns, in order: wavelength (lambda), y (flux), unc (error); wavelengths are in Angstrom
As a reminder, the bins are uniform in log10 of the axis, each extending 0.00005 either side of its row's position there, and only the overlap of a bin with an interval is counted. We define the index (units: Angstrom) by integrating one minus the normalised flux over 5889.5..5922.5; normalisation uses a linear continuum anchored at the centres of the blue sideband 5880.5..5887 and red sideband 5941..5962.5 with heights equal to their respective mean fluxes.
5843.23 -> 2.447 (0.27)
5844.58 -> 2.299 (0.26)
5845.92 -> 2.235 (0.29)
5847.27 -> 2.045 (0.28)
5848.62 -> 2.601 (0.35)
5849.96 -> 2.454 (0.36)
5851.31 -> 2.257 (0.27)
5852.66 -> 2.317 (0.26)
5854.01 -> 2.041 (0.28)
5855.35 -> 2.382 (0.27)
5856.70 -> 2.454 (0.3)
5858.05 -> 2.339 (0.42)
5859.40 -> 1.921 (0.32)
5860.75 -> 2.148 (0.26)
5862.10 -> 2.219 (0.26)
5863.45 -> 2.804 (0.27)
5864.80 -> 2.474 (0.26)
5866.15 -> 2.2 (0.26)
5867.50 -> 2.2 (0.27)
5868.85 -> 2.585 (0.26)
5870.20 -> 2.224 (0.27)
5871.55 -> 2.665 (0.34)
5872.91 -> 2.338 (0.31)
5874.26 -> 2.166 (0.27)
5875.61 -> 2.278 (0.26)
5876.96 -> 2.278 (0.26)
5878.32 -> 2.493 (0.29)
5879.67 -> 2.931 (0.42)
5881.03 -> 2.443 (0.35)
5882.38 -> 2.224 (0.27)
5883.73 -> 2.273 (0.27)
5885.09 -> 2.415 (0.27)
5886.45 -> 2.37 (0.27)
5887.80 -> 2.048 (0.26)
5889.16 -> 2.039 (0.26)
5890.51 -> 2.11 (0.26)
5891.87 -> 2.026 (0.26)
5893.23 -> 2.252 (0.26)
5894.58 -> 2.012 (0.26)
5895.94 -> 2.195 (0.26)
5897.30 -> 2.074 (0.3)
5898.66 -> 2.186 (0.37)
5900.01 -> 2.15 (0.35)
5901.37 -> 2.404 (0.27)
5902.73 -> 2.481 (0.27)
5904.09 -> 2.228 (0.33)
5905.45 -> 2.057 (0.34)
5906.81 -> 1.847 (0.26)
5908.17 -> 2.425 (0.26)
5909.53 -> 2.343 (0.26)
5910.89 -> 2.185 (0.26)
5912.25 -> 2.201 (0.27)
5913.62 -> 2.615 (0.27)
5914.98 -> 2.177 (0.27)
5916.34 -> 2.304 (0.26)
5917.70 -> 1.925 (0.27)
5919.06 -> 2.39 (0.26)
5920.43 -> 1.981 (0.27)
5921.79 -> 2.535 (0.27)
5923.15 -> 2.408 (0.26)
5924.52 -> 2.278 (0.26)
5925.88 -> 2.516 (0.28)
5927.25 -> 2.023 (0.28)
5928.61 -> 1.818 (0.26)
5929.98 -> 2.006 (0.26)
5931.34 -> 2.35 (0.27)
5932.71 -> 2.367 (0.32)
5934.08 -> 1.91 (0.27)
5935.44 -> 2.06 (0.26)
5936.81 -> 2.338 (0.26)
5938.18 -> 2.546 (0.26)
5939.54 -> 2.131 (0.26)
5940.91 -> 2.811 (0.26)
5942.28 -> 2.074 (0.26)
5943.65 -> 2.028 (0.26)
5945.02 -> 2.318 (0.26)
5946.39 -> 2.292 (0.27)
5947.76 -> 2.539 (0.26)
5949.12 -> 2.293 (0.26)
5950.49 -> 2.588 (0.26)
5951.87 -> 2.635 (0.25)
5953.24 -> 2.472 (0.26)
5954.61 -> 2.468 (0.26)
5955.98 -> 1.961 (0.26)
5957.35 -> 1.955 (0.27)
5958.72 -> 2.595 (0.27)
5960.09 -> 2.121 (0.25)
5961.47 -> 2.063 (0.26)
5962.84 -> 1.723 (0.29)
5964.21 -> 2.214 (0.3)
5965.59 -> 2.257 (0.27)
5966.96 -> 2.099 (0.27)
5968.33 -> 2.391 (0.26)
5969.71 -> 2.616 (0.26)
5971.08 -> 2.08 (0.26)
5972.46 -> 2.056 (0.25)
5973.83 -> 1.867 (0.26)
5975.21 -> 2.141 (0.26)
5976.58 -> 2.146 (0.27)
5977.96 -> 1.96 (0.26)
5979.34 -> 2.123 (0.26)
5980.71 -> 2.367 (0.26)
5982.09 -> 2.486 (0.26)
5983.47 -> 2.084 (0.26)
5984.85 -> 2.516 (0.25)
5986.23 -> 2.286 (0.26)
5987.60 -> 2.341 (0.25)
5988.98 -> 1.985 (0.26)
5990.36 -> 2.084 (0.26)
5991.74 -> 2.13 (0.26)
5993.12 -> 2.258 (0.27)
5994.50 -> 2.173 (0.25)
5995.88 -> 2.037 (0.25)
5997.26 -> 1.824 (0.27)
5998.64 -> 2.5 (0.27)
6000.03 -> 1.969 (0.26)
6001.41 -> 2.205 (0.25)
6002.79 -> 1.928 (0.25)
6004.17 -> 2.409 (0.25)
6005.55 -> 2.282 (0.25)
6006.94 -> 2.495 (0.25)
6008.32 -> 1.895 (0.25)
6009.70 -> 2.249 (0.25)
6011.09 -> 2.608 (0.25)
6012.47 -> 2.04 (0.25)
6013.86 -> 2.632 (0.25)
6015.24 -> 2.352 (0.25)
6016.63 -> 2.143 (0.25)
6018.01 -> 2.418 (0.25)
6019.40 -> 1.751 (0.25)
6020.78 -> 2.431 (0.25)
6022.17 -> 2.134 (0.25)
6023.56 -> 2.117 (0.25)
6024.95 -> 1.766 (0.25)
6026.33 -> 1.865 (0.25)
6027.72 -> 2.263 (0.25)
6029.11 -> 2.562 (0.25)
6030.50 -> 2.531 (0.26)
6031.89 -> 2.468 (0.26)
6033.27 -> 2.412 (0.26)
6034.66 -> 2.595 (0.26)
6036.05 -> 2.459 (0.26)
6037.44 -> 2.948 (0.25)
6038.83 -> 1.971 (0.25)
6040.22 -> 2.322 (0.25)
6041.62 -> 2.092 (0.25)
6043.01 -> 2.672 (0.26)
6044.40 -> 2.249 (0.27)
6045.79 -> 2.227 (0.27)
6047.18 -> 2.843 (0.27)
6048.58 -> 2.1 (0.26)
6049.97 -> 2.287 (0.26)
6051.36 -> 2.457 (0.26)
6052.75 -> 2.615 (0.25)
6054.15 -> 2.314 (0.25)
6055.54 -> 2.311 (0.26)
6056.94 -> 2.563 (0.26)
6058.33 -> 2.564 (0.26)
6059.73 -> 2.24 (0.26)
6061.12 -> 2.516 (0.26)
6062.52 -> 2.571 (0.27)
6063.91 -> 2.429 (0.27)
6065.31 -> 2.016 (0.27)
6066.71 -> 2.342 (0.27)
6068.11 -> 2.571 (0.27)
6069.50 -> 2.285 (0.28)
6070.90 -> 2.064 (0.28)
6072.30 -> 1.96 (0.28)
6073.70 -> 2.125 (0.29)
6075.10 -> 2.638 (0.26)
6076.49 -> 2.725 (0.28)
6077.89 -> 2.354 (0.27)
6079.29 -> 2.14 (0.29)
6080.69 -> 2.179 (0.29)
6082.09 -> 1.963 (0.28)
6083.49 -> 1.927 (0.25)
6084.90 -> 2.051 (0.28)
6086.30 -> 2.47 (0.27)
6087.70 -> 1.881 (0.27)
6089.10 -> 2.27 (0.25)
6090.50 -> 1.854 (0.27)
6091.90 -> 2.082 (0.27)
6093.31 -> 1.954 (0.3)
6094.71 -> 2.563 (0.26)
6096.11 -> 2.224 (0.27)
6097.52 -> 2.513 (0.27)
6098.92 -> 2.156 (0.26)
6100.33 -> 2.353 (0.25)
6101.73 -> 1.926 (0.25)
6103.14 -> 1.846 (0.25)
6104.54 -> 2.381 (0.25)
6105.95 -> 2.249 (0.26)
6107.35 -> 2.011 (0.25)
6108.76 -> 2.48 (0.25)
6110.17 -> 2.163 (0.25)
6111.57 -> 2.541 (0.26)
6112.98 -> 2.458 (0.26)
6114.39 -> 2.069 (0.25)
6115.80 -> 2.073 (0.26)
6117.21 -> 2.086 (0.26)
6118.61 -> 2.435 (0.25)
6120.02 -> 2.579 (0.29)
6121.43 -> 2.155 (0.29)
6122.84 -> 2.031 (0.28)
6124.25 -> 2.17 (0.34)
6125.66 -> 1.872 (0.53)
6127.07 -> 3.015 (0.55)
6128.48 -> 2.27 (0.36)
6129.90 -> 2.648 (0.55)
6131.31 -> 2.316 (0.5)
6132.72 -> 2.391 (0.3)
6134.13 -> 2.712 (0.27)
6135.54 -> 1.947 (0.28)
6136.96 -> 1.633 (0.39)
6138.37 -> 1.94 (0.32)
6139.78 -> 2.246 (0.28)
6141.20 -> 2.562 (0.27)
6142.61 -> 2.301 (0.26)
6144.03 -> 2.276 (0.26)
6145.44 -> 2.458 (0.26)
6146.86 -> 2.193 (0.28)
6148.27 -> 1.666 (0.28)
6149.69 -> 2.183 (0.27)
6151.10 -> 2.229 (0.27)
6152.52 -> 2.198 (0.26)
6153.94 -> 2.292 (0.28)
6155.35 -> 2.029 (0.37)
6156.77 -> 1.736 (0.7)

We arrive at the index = 1.7 Angstrom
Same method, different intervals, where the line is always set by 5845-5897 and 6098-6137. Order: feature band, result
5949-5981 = 1.0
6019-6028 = 0.9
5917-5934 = 0.6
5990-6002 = 0.8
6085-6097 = 0.5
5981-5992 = 0.2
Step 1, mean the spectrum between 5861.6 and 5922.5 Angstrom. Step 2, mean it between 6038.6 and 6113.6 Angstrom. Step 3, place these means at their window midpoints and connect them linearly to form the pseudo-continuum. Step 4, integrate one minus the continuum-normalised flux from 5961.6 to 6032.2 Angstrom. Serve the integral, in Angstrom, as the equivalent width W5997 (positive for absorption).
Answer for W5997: 2.6 Angstrom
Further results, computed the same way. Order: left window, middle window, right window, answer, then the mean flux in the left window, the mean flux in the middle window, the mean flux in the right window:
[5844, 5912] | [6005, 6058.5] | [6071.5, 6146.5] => -1.87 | 2.28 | 2.33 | 2.24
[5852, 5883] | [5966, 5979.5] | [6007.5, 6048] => 1.01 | 2.35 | 2.15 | 2.31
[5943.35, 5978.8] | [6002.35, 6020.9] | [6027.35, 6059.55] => 0.71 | 2.23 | 2.26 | 2.43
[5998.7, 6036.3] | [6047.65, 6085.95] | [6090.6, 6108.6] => -1.67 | 2.26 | 2.31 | 2.19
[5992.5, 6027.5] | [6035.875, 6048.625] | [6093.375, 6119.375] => -1.15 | 2.18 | 2.4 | 2.25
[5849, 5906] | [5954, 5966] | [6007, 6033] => 0.63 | 2.29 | 2.15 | 2.24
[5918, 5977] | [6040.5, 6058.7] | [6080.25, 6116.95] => -1.69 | 2.24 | 2.4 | 2.18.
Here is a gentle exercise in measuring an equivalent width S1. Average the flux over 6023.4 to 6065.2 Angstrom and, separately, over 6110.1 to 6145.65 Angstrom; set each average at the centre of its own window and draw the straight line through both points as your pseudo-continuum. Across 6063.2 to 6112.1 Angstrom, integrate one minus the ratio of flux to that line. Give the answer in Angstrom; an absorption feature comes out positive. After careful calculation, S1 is 2.3 Angstrom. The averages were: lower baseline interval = 2.38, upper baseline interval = 2.28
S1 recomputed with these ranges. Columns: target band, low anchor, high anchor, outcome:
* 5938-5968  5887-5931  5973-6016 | -1.0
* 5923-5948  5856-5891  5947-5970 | 0.6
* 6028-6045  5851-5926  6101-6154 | -1.4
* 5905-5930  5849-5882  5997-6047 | 1.2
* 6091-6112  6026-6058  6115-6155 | 0.7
